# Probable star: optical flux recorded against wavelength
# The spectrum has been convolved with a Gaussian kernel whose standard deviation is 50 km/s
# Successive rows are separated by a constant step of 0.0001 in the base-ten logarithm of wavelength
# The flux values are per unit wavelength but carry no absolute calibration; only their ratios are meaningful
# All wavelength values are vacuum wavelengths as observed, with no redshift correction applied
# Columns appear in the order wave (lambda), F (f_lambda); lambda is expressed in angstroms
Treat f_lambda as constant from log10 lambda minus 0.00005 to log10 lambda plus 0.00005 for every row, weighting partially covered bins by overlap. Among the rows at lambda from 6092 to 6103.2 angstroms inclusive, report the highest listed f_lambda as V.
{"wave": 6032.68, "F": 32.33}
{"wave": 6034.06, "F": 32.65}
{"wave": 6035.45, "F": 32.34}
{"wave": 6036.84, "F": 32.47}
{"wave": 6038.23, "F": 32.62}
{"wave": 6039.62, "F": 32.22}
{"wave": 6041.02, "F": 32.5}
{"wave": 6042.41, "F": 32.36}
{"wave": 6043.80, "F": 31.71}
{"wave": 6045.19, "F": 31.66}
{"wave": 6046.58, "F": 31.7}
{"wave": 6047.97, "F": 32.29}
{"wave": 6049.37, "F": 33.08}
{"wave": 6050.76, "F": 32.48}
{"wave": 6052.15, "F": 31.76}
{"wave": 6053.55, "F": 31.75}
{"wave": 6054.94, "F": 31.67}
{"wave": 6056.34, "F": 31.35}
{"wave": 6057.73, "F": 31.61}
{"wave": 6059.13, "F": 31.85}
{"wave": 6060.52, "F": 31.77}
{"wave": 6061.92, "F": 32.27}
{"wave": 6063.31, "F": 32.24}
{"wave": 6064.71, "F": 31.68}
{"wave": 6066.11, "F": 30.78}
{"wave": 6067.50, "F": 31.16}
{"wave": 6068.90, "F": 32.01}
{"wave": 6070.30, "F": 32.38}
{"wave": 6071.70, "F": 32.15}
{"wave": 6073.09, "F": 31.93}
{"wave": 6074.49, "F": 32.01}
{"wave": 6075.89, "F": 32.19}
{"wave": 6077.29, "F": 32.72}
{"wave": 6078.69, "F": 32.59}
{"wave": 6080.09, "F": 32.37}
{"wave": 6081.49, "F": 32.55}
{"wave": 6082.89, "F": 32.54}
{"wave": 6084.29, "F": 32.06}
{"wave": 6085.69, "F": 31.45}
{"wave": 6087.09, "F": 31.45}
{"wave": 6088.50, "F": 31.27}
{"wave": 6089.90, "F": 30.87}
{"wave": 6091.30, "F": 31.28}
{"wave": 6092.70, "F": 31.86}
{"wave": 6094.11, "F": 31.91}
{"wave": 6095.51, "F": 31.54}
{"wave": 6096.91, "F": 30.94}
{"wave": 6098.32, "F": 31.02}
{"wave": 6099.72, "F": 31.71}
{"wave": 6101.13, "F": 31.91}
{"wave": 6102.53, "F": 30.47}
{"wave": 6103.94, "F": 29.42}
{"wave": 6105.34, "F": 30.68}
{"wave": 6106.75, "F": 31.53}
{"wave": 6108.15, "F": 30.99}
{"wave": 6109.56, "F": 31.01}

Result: 31.91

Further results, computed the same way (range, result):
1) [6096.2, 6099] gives 31.02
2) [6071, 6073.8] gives 32.15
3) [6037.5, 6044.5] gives 32.62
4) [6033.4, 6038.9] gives 32.65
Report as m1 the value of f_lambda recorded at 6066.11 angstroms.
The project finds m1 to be 30.78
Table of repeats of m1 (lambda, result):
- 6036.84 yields 32.47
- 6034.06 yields 32.65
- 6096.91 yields 30.94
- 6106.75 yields 31.53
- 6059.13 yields 31.85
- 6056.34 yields 31.35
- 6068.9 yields 32.01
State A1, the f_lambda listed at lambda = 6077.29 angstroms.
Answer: 32.72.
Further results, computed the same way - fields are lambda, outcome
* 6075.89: 32.19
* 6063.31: 32.24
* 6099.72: 31.71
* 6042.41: 32.36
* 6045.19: 31.66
